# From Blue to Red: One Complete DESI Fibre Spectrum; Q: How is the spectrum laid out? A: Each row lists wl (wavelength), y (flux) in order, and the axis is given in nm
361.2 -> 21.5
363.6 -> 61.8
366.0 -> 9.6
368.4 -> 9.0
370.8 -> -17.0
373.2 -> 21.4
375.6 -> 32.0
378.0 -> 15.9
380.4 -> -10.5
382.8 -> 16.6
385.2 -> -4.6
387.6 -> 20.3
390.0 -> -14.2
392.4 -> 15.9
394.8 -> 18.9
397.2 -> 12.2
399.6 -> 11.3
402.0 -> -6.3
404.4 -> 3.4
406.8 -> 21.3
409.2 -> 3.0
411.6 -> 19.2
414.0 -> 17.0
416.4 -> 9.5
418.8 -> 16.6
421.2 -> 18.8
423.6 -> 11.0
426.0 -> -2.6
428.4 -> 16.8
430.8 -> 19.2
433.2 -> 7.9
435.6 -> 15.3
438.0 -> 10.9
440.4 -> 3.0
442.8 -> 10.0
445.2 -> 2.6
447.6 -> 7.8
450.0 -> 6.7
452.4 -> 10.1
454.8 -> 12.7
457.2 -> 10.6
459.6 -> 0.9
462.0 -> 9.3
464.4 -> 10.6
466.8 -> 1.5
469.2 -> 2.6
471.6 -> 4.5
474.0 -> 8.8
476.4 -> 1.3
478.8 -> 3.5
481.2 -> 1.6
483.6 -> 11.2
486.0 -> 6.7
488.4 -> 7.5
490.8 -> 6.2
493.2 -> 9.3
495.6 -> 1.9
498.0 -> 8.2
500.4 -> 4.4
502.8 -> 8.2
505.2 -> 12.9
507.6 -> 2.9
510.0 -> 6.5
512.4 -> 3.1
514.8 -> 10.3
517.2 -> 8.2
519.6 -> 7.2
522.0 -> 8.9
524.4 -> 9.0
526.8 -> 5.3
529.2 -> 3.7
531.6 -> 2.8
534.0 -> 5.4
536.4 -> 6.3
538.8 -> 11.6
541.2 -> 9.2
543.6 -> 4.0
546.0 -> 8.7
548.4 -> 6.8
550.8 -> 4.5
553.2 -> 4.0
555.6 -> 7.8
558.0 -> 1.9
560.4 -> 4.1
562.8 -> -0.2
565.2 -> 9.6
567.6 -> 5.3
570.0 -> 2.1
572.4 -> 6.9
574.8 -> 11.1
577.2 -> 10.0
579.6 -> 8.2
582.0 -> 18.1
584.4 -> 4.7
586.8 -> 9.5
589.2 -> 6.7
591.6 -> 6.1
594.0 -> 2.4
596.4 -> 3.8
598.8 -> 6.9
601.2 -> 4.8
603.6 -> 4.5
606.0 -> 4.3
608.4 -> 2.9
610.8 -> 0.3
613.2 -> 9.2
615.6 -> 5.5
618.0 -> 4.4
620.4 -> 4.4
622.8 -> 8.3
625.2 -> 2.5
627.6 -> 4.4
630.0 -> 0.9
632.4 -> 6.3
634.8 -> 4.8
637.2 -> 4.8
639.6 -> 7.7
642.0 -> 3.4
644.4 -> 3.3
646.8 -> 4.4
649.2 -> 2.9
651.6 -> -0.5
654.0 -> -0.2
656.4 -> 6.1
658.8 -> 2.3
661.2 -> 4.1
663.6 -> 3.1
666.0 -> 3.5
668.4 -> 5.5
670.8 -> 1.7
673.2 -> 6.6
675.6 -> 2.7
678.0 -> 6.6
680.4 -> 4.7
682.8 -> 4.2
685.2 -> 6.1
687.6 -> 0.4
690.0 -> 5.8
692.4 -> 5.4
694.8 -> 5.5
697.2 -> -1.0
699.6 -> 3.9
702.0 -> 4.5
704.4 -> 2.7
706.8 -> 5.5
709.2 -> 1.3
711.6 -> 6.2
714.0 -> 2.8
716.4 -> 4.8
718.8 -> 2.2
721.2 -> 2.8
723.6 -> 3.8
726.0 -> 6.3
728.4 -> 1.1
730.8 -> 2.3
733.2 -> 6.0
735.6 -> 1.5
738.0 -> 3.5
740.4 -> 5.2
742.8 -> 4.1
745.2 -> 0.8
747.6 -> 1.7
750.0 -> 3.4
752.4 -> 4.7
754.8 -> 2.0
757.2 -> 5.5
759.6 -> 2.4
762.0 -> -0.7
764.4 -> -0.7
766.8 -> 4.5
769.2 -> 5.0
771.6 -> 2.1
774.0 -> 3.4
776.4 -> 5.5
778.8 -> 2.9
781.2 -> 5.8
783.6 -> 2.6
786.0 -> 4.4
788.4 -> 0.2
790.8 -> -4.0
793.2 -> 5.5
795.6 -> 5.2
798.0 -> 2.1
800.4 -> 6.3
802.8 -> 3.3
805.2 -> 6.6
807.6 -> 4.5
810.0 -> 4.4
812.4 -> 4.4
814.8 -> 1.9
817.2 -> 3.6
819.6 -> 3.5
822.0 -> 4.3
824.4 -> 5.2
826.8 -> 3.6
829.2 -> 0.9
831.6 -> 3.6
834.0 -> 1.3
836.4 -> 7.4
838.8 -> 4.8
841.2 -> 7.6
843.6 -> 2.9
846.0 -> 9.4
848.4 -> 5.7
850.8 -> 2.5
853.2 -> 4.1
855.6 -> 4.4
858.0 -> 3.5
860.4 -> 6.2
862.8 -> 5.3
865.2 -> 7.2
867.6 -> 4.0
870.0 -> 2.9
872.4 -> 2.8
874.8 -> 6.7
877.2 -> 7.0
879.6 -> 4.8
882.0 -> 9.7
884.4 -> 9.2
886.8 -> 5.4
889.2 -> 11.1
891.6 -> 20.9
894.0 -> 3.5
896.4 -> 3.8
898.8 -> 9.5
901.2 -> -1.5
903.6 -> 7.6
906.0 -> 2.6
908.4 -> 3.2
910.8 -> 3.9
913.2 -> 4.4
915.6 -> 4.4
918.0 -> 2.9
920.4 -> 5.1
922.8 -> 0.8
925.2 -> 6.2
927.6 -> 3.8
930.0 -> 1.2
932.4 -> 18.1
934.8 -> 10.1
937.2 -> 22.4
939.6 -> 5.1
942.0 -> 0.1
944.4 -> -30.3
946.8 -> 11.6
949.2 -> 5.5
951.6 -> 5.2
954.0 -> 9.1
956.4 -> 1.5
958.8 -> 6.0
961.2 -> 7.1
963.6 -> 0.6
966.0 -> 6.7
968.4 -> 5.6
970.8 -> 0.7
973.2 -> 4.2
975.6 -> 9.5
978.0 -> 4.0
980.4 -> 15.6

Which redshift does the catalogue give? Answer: 1.39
